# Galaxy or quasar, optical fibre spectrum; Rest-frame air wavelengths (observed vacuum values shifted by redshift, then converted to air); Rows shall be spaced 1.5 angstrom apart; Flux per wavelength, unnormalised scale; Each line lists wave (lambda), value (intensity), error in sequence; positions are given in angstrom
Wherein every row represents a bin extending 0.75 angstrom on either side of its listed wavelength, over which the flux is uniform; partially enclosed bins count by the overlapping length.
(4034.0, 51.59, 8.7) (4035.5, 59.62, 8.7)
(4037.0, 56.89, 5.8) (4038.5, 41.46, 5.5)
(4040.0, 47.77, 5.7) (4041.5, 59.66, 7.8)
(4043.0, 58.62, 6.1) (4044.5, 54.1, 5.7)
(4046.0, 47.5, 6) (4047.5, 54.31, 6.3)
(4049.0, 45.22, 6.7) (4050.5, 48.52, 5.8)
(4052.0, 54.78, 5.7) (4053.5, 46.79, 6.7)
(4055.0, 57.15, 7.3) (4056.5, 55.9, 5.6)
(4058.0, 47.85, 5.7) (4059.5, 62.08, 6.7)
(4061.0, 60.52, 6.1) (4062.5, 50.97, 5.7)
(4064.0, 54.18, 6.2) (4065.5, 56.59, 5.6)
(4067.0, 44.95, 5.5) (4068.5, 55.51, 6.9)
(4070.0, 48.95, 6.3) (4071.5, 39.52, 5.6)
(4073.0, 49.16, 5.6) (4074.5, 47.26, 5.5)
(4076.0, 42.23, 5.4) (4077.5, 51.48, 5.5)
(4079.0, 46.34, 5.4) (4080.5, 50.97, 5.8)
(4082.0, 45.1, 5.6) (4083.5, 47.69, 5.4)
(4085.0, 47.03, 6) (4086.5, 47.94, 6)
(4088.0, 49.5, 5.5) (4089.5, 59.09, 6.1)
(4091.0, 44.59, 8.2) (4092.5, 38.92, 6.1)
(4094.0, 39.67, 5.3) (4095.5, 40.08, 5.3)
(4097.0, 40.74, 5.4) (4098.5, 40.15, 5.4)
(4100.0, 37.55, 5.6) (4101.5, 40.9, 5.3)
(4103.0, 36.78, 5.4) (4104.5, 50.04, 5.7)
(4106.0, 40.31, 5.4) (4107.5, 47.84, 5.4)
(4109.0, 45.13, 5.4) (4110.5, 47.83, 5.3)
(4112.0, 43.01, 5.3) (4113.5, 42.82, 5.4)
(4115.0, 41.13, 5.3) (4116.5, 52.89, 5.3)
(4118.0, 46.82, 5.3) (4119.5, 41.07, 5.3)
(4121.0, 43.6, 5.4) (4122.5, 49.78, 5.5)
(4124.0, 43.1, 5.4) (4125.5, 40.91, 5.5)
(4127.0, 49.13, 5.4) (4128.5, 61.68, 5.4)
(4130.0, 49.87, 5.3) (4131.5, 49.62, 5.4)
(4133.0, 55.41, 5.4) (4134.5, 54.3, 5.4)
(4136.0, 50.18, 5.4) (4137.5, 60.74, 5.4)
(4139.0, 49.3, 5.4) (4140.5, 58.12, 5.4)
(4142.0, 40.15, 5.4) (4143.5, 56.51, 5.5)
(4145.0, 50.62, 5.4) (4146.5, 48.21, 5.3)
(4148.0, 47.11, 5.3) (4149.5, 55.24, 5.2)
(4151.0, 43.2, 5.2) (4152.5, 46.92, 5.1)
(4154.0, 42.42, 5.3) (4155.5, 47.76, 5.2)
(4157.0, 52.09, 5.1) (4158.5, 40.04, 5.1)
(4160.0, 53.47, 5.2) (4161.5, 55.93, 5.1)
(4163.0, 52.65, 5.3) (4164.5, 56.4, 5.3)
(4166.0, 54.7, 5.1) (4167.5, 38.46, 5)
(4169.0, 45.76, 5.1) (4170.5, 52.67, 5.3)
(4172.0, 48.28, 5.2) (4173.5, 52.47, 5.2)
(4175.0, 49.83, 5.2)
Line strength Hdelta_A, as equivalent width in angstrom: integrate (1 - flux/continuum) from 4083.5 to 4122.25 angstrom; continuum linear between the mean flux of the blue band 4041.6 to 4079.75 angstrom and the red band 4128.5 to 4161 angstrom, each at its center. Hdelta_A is 5.0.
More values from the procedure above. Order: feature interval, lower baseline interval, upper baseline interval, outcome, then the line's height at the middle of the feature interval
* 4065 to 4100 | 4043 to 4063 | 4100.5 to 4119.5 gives 1.6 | 48.5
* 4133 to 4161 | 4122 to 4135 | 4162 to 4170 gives 0.1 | 50.1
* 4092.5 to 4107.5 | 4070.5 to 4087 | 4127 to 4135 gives 2.6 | 49.6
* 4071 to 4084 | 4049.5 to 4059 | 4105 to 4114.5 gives 0.5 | 48.8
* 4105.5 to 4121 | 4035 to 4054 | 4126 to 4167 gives 1.9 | 51.3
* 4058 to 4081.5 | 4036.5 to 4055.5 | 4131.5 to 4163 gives 0.4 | 51.3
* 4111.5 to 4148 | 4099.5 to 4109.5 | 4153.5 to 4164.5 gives -2.4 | 46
